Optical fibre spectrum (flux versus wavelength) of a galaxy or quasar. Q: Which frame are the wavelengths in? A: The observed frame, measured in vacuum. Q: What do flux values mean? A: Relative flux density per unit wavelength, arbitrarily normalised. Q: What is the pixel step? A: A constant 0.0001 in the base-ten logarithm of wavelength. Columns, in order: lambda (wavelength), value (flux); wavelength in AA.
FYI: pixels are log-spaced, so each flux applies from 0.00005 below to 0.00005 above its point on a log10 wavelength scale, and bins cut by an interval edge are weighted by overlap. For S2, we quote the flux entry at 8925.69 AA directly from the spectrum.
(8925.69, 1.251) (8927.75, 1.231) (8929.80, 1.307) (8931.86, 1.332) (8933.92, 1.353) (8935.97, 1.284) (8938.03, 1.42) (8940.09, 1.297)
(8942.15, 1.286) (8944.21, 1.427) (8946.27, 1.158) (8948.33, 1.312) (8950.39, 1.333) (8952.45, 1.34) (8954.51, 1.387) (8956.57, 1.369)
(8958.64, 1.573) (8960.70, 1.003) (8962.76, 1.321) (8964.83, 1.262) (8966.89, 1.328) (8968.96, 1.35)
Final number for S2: 1.251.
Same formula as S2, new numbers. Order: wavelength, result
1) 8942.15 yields 1.286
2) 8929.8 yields 1.307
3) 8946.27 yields 1.158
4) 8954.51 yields 1.387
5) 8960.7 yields 1.003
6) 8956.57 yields 1.369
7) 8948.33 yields 1.312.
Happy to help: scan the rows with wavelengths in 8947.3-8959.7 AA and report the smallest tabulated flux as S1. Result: 1.312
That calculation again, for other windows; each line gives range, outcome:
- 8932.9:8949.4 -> 1.158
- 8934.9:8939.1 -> 1.284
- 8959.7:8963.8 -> 1.003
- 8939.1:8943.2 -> 1.286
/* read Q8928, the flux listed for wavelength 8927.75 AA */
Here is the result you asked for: 1.231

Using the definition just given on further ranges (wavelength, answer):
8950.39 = 1.333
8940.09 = 1.297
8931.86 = 1.332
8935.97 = 1.284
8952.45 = 1.34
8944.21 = 1.427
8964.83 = 1.262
